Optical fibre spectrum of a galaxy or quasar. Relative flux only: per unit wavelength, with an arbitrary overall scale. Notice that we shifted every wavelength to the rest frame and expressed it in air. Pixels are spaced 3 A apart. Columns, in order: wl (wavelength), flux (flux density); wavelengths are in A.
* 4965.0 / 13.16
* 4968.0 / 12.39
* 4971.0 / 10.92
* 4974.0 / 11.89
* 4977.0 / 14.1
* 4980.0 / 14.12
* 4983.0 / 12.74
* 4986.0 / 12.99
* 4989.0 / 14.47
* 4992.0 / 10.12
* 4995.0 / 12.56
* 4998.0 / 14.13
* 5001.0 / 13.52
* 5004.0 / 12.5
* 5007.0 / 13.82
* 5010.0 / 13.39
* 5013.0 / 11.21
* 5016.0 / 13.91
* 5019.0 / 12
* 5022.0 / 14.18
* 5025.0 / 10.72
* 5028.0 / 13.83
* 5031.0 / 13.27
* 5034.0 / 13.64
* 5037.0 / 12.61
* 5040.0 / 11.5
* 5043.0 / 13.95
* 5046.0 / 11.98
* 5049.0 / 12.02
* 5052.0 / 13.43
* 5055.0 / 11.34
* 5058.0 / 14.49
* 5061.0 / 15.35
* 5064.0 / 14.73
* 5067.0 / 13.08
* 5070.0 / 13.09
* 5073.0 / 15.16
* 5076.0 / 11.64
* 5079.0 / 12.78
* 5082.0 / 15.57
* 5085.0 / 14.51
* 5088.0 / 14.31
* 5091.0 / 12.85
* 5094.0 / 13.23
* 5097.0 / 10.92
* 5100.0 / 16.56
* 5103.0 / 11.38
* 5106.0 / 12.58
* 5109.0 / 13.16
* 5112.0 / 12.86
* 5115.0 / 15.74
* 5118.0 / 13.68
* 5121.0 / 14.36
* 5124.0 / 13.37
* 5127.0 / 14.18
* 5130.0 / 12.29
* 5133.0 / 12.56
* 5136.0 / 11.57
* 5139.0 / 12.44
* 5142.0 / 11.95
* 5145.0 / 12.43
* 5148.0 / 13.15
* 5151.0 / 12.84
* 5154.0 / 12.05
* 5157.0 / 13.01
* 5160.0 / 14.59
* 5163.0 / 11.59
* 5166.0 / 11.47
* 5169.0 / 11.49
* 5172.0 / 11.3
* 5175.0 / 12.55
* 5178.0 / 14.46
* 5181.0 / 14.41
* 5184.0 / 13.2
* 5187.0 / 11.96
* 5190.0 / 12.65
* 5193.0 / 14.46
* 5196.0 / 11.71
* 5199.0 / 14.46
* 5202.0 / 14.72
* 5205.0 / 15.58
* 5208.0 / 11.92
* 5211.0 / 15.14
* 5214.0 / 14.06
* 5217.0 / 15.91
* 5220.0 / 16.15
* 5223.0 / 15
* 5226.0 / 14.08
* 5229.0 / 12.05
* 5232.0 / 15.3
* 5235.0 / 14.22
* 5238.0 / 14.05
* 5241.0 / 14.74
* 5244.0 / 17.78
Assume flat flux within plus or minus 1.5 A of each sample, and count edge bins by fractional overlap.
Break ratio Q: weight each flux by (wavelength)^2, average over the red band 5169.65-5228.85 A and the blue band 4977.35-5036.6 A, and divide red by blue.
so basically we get 1.1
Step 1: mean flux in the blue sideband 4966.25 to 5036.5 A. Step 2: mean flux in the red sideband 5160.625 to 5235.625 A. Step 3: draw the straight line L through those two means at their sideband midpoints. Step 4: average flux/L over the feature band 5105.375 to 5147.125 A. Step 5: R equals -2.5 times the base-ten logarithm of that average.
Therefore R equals 0.02 mag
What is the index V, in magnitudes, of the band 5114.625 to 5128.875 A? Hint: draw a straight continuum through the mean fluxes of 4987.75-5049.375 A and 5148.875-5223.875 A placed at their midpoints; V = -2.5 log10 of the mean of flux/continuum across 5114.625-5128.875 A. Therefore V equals -0.07 mag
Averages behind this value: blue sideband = 12.8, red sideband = 13.5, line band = 14.1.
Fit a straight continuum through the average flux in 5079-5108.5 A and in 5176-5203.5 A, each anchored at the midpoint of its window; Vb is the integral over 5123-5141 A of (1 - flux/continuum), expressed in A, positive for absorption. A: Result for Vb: 1.1 A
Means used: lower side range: 13.5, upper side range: 13.5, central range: 12.7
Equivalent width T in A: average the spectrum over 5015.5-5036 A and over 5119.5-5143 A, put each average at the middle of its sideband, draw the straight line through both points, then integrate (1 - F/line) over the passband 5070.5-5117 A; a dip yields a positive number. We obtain -2.2 A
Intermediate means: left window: 13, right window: 12.9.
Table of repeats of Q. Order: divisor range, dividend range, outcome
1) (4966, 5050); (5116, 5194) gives 1.06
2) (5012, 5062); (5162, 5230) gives 1.12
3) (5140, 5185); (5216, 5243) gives 1.18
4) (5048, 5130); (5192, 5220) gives 1.11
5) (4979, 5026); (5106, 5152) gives 1.07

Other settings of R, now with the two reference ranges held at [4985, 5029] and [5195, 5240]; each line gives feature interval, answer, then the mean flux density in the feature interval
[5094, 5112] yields 0.05 mag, 12.9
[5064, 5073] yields -0.03 mag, 13.7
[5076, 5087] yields -0.04 mag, 13.9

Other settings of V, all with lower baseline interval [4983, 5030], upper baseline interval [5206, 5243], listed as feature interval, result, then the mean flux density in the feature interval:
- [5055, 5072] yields -0.051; 13.9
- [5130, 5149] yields 0.126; 12.3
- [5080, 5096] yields -0.038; 14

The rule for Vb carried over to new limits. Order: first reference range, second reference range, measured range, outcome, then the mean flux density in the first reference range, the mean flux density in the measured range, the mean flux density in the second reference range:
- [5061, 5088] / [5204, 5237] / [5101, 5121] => 0.9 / 13.9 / 13.4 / 14.5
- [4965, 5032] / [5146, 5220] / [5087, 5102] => -0.4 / 12.9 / 13.5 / 13.3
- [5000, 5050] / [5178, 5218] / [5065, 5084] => -0.7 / 12.8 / 13.6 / 13.9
